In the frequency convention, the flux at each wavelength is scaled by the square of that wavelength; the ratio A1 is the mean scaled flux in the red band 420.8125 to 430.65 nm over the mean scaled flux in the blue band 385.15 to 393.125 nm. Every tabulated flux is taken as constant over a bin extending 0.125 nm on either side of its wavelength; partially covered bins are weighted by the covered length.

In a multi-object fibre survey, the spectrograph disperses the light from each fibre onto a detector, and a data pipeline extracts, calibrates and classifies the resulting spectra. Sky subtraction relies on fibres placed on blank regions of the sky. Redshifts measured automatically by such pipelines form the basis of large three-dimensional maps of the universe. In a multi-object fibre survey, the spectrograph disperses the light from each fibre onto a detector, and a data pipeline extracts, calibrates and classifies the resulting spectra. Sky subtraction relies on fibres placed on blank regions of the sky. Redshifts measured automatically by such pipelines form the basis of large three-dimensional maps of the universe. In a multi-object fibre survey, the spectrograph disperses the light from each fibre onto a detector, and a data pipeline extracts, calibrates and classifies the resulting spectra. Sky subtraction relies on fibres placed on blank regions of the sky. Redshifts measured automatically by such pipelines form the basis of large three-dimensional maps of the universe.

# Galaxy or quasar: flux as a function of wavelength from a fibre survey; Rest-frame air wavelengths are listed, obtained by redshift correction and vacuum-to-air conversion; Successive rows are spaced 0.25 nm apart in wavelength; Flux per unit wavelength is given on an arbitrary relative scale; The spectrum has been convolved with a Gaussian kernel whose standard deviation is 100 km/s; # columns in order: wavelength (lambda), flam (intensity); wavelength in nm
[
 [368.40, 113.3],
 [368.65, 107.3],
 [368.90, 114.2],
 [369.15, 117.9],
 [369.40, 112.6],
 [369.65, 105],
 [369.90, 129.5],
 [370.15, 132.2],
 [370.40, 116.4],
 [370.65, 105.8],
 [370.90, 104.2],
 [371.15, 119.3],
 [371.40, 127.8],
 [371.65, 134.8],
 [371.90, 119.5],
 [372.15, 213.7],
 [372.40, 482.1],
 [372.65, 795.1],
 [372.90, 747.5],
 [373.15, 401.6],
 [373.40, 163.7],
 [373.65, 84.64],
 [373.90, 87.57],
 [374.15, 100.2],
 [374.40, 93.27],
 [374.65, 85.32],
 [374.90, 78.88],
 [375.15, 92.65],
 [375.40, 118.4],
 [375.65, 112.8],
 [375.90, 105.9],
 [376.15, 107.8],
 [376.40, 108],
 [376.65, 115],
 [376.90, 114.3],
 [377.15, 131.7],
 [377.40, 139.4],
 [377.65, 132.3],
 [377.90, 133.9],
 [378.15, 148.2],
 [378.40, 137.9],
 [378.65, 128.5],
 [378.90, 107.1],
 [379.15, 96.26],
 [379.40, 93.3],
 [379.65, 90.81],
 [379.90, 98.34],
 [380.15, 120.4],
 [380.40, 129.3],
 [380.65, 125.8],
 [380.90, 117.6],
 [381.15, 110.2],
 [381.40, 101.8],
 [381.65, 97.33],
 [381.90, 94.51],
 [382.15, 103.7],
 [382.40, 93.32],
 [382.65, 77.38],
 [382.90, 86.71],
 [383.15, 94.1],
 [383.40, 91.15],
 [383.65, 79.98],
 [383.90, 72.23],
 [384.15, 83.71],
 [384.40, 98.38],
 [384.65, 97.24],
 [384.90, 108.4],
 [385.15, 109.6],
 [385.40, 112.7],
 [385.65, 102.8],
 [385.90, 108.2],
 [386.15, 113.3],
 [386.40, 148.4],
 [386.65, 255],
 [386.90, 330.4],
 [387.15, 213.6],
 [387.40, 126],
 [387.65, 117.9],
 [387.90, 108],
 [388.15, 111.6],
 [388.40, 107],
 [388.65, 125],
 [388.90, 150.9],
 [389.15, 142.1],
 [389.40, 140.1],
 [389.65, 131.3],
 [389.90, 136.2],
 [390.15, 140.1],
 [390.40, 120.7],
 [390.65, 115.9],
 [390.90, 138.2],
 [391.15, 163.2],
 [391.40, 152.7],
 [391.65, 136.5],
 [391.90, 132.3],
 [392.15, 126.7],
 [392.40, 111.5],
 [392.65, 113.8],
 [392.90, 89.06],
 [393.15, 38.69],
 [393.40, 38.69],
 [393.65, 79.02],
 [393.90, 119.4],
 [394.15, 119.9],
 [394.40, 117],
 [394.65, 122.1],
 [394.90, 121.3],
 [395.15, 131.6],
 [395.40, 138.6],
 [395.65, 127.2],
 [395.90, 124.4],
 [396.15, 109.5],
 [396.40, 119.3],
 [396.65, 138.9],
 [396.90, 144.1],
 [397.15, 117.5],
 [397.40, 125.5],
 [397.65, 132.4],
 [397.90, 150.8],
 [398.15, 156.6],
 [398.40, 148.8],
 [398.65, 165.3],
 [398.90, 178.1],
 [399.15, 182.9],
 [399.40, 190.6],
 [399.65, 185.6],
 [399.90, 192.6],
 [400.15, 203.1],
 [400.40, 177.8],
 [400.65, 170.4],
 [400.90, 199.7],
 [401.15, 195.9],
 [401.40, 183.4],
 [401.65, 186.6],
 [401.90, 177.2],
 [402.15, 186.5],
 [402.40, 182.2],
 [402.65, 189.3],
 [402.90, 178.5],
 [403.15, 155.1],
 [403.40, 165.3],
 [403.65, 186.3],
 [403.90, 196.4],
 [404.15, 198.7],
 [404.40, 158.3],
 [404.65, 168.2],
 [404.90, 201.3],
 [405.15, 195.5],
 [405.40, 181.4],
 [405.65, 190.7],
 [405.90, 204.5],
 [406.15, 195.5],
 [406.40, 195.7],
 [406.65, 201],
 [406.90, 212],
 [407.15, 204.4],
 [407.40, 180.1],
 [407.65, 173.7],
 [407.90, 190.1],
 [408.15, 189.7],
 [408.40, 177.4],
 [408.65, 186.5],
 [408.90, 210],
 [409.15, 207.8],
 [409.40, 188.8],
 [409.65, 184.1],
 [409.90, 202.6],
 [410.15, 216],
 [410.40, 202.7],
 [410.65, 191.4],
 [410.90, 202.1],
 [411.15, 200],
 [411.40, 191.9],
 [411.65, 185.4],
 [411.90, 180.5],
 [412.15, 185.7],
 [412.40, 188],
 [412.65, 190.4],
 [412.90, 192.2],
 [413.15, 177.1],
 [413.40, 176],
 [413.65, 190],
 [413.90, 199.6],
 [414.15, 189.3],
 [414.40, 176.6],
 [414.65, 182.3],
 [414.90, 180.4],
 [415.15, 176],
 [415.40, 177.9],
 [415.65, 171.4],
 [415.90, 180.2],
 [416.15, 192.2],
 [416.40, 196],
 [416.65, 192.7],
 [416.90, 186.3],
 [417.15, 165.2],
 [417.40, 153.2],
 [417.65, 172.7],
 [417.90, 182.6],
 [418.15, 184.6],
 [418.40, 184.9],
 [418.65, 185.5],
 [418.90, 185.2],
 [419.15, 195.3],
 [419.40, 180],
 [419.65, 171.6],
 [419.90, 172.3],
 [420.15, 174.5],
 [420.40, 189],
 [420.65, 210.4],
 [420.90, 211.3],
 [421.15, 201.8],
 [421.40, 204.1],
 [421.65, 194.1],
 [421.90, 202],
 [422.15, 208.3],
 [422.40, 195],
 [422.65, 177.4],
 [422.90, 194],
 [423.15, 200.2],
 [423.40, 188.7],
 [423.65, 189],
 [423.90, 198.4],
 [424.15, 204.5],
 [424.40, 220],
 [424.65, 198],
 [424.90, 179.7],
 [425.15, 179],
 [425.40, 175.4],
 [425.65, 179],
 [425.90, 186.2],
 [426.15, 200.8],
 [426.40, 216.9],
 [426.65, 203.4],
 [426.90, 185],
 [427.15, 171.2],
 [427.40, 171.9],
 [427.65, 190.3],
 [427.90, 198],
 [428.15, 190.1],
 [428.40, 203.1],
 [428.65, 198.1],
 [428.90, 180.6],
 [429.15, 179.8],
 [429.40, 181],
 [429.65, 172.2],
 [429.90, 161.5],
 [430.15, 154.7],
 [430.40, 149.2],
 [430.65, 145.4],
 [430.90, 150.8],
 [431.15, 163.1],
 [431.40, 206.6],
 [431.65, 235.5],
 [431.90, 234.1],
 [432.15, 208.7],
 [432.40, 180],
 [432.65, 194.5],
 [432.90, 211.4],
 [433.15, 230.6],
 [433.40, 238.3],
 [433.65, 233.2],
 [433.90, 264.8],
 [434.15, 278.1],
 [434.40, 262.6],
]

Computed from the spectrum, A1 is 1.6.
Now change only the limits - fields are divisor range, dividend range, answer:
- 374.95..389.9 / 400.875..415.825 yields 1.79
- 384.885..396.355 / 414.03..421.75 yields 1.64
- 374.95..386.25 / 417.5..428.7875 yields 2.20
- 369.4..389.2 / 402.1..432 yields 1.60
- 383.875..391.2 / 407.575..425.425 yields 1.62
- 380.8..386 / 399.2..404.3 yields 2.09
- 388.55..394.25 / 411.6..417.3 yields 1.72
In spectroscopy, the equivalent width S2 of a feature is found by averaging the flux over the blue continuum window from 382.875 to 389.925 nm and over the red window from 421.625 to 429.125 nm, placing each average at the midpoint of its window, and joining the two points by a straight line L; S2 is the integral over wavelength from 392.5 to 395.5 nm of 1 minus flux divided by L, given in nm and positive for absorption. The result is 0.82 nm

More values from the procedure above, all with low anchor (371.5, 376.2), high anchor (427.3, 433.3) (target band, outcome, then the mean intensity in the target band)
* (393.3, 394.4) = 0.60 nm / 93.6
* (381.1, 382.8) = 0.94 nm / 96.2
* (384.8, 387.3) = 0.60 nm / 160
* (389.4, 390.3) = 0.32 nm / 136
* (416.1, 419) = 0.19 nm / 181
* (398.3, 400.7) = 0.28 nm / 180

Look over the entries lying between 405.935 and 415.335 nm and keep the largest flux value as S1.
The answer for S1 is 216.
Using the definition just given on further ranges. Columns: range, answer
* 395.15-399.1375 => 178.1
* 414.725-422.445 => 211.3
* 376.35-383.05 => 148.2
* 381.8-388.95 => 330.4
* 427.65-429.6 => 203.1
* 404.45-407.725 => 212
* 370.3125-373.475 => 795.1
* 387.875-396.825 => 163.2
